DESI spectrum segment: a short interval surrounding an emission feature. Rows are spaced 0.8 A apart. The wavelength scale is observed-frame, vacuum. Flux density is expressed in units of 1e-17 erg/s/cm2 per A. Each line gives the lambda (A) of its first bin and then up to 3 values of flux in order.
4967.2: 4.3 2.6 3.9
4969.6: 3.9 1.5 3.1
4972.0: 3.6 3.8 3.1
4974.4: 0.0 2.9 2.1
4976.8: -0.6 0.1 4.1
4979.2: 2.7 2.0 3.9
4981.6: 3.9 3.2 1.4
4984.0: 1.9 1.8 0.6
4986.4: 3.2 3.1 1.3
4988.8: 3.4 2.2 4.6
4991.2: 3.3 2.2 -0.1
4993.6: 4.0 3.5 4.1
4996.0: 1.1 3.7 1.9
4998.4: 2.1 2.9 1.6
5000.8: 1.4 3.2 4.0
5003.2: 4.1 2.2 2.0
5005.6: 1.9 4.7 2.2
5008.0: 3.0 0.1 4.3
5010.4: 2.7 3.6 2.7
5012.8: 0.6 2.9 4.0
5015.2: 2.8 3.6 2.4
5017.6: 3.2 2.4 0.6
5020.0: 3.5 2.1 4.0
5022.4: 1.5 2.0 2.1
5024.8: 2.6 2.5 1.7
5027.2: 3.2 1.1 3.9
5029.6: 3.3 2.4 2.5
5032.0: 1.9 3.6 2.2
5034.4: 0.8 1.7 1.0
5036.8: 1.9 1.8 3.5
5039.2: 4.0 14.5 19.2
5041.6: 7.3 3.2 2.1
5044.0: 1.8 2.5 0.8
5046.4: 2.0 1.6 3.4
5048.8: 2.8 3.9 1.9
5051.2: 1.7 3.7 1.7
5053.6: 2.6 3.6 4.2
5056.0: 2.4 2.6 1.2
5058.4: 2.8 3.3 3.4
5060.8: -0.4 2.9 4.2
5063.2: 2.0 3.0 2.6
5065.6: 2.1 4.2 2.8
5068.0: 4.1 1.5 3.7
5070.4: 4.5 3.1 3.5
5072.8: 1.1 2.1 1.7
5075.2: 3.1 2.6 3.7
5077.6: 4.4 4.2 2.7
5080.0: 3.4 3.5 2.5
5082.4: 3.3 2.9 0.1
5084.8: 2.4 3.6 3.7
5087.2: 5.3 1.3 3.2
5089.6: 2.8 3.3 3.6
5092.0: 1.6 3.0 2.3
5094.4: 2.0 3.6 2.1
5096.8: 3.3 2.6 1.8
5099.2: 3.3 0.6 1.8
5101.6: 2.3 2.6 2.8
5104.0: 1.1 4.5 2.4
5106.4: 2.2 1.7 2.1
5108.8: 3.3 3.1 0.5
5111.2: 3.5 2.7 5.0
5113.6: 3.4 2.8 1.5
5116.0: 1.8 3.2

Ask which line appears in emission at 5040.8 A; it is H-beta 4861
